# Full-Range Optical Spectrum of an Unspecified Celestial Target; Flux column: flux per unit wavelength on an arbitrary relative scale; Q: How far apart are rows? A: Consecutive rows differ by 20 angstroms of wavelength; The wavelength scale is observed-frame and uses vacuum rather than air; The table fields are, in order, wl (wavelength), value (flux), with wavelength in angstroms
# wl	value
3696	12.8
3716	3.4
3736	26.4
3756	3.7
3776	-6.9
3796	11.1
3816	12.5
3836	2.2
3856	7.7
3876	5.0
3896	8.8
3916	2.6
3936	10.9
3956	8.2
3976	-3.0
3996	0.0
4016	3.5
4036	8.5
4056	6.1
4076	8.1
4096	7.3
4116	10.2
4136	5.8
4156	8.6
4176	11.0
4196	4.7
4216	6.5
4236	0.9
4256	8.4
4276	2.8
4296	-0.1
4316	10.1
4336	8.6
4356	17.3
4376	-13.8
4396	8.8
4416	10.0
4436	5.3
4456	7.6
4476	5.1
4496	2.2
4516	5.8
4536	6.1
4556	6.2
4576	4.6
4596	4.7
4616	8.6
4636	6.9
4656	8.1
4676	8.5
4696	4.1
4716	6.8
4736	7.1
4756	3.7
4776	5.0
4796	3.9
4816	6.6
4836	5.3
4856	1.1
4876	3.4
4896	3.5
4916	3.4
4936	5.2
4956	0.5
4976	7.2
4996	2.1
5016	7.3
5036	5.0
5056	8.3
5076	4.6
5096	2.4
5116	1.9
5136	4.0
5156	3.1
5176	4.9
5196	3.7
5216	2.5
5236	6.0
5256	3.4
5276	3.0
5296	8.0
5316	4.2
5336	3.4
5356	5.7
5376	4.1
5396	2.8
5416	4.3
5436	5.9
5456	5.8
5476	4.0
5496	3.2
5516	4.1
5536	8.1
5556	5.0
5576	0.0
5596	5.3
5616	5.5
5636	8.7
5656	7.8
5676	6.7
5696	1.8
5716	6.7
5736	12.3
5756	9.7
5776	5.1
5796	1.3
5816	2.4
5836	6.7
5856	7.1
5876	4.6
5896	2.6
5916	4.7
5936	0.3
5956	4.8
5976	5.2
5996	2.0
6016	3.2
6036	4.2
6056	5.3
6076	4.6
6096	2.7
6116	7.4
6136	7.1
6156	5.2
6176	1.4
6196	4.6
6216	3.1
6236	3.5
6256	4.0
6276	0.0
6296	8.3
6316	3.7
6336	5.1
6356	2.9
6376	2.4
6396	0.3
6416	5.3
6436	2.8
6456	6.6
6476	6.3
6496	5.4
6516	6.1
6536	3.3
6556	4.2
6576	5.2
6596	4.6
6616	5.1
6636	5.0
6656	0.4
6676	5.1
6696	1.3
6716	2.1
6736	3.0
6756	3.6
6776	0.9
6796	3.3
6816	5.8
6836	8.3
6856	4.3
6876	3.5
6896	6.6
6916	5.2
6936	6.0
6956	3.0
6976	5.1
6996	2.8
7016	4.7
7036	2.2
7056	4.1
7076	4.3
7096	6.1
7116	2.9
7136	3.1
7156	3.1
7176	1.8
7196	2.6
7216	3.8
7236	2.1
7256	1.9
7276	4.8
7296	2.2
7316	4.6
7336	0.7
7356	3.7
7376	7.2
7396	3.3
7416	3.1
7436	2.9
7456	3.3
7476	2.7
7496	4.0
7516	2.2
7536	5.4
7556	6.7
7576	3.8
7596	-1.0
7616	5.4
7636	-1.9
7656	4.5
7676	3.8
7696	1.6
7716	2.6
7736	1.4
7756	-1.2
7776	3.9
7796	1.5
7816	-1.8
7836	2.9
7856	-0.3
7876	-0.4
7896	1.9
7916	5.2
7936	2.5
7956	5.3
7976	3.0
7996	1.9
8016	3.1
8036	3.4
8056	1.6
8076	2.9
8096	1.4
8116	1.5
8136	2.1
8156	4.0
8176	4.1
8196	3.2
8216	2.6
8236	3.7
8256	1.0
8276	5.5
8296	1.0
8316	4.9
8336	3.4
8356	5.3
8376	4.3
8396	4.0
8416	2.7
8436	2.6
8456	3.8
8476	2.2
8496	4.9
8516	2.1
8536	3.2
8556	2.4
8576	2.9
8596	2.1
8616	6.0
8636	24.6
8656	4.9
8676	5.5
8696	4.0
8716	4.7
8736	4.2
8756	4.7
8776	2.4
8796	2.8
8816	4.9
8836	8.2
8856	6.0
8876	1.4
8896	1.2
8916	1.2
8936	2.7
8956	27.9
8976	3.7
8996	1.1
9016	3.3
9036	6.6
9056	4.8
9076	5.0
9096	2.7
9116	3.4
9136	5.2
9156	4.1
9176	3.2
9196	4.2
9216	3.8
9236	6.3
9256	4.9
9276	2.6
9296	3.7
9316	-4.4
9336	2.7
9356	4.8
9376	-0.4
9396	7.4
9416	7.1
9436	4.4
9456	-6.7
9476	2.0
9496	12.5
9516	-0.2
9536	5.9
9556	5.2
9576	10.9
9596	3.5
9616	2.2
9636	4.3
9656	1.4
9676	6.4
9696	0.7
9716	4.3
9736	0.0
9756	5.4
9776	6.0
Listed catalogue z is 1.32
